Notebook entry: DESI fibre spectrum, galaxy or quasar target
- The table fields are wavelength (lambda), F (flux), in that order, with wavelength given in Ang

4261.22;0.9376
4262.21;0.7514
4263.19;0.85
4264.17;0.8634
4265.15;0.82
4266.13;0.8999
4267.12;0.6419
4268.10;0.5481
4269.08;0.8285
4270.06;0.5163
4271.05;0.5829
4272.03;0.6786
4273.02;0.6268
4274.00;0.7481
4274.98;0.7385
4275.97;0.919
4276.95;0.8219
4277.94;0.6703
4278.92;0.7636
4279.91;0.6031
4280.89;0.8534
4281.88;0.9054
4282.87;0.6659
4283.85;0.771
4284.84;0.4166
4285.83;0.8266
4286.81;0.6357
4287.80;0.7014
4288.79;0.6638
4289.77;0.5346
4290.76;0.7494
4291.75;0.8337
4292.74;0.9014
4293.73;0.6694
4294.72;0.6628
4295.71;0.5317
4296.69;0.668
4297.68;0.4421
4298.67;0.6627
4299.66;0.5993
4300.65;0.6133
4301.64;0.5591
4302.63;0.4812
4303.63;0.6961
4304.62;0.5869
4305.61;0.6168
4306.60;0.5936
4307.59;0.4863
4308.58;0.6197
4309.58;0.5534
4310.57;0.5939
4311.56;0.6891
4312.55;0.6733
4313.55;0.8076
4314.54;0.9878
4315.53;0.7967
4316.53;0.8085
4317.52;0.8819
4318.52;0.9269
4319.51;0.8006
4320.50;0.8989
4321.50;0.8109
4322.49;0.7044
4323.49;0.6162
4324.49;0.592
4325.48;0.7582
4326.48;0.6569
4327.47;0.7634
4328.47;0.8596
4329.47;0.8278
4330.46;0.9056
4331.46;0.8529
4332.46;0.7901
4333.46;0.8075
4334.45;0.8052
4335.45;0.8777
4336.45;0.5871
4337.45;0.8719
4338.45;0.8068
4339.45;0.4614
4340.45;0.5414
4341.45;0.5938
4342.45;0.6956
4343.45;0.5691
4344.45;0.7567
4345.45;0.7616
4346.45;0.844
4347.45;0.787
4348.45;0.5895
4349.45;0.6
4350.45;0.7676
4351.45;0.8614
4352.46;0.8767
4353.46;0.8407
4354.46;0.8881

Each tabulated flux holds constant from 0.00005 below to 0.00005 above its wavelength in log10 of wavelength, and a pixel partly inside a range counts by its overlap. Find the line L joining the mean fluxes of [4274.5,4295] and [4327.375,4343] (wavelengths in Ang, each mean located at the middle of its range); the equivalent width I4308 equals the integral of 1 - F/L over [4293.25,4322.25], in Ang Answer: 2.3 Ang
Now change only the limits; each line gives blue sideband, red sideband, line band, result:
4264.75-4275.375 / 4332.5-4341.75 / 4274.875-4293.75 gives -1.01 Ang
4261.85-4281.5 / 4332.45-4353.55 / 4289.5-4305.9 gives 2.16 Ang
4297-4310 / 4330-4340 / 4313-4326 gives -2.37 Ang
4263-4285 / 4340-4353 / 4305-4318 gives 0.39 Ang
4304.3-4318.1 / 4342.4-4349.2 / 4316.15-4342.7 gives -2.10 Ang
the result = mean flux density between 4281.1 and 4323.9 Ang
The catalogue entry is 0.691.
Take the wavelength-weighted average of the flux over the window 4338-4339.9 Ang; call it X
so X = 0.634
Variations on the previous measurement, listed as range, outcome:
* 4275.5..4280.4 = 0.755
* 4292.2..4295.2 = 0.745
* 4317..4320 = 0.87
